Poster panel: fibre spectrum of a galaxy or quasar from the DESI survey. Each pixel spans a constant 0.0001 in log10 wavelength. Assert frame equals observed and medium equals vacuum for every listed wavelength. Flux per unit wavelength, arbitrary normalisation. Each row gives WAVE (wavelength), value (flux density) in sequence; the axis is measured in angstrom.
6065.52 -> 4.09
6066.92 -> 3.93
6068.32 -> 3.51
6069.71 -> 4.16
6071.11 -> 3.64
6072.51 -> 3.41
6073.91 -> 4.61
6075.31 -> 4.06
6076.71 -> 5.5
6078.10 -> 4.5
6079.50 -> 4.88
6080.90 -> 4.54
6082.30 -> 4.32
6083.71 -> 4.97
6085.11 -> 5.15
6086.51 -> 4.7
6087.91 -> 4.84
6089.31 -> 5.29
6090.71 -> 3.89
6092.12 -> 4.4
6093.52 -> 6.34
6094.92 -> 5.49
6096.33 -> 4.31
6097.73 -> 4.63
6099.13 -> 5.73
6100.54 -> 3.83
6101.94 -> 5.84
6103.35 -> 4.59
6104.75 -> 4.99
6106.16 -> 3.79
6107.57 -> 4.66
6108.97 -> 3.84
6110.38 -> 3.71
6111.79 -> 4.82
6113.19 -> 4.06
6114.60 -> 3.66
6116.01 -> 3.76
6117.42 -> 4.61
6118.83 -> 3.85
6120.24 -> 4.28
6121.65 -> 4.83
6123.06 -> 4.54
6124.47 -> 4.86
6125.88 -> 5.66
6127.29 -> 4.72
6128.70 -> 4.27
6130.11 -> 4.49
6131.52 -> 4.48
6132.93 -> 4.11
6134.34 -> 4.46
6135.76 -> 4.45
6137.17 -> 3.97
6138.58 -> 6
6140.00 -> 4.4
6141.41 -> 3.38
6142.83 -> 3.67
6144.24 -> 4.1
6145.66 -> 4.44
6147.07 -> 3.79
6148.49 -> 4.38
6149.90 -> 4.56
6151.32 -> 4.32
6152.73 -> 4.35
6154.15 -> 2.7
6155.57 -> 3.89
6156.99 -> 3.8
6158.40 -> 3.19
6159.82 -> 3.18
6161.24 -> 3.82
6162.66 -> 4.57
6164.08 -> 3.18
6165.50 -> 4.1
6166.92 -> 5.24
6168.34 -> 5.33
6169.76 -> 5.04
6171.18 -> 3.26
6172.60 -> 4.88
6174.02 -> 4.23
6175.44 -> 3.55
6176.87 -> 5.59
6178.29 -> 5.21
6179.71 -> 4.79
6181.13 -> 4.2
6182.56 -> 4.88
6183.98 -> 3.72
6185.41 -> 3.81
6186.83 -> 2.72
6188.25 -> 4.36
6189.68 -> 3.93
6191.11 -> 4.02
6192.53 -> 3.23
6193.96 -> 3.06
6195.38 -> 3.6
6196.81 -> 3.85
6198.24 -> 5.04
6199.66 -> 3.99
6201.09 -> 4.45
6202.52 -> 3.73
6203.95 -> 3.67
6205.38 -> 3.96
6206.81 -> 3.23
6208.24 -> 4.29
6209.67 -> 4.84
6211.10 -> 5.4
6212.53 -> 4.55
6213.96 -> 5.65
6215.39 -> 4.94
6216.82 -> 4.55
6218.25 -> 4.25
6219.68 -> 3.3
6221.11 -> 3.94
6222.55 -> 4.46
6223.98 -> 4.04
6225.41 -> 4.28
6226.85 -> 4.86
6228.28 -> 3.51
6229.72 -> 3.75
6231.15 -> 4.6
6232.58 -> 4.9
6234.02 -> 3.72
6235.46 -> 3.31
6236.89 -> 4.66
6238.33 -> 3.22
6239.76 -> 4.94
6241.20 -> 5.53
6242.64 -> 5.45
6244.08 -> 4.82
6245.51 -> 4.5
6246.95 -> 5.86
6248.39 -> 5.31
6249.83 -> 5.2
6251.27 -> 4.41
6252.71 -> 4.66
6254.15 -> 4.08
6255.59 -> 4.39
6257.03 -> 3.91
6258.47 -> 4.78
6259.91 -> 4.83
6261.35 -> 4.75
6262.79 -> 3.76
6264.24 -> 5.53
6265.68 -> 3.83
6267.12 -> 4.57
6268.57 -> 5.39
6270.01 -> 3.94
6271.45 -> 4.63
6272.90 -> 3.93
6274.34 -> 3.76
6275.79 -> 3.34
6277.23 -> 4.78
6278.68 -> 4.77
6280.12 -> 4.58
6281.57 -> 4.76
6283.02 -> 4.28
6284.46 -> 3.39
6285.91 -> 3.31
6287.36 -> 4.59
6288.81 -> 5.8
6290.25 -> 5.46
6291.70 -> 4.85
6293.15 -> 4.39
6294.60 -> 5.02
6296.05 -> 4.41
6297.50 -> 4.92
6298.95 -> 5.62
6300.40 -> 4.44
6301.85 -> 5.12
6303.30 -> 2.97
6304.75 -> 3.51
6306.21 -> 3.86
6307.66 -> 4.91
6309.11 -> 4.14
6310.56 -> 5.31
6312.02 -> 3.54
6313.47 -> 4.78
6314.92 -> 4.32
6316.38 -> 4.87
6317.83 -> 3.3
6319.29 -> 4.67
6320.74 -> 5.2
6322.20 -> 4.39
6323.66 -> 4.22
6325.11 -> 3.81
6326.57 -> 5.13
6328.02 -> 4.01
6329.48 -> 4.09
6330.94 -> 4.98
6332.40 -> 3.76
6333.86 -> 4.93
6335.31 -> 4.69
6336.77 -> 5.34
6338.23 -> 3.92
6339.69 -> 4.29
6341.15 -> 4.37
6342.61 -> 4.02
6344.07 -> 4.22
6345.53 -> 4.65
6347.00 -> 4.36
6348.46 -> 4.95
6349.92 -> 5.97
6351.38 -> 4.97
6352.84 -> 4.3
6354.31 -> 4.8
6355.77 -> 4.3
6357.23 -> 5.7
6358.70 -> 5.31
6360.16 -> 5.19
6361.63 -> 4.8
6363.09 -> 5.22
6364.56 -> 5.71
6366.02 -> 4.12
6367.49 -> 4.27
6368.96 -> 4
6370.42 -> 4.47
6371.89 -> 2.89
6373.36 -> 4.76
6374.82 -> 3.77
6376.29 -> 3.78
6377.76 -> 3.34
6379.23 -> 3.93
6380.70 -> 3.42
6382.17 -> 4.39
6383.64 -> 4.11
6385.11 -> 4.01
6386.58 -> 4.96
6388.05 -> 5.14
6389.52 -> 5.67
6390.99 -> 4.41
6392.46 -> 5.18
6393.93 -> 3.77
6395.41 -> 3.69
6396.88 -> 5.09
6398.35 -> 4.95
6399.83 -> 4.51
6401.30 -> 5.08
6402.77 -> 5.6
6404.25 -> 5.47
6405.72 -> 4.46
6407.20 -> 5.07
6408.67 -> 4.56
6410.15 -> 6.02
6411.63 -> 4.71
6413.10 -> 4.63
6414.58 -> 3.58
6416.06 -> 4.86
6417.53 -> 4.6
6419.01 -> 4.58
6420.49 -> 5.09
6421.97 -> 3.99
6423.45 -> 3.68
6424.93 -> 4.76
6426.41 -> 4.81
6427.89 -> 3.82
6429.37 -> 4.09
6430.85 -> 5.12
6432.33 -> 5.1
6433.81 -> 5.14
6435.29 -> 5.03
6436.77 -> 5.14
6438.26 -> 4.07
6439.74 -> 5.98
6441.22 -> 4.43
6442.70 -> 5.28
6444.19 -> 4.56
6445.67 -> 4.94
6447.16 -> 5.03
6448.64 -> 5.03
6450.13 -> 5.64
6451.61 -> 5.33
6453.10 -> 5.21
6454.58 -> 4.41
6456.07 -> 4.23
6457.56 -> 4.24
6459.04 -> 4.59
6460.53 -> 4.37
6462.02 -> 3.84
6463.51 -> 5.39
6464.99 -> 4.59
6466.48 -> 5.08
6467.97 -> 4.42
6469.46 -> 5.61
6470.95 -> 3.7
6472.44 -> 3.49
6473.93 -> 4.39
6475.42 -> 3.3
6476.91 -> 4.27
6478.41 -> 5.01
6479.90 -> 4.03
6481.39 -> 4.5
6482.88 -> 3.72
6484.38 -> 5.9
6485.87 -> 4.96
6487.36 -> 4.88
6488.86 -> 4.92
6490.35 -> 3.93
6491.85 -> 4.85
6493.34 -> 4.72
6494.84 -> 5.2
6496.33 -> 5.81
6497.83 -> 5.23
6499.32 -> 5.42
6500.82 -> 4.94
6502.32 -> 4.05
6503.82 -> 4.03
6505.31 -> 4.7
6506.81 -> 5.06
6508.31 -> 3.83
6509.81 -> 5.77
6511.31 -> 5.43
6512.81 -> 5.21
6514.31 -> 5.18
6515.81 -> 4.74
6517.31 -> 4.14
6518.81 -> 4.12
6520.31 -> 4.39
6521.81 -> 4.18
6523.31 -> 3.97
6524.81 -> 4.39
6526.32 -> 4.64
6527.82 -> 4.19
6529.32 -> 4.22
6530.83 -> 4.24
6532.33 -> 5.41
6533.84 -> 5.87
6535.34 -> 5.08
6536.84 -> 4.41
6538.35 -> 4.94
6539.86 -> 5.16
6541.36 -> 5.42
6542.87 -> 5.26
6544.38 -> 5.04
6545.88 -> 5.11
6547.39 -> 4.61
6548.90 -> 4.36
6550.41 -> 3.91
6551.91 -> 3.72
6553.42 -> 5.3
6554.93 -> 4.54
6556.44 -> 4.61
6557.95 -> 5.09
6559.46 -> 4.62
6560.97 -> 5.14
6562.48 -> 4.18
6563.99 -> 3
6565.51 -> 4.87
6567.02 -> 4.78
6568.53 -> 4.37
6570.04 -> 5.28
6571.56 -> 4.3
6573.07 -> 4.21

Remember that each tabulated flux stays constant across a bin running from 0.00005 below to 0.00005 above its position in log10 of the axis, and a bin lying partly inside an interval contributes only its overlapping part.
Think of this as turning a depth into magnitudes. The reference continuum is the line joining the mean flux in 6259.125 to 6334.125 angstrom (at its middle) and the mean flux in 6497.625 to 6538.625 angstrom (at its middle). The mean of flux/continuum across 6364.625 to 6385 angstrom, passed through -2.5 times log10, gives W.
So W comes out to 0.136 mag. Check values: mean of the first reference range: 4.45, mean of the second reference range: 4.7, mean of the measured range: 4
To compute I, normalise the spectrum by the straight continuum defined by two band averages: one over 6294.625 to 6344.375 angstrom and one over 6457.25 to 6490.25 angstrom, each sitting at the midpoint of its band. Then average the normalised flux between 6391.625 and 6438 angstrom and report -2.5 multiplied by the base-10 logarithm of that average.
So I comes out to -0.056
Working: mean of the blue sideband 4.42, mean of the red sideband 4.5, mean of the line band 4.71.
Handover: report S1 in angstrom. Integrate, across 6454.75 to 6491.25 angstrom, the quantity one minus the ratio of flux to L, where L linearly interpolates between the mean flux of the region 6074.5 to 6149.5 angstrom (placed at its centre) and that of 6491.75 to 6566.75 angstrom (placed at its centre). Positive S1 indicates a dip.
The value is 1.8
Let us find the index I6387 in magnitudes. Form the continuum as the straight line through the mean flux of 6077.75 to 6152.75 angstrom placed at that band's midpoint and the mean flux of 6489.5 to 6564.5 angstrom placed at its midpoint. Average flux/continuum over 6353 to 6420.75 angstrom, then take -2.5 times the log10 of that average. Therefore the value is 0.01 mag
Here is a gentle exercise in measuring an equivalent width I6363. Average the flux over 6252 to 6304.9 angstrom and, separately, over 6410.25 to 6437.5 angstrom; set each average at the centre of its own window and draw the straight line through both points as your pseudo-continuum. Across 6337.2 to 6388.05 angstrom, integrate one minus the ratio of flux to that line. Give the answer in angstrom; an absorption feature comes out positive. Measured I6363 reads 1.1 angstrom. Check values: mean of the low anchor 4.47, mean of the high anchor 4.63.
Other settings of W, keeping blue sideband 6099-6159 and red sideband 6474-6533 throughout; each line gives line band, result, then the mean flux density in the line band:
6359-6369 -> -0.072 mag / 4.83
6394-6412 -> -0.077 mag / 4.89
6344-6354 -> -0.070 mag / 4.81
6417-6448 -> -0.033 mag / 4.73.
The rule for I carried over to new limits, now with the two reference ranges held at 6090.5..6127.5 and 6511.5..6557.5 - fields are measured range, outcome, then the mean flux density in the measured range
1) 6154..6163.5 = 0.254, 3.64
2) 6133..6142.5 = 0.050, 4.39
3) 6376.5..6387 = 0.170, 3.98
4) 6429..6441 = -0.067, 4.96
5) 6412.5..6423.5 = 0.059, 4.41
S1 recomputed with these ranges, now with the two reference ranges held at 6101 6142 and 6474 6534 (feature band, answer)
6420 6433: 0.4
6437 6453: -1.4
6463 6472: -0.2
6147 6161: 2.0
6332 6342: 0.2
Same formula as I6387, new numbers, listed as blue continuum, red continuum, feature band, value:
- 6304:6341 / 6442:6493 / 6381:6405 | -0.050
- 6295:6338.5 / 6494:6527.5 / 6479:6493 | 0.014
